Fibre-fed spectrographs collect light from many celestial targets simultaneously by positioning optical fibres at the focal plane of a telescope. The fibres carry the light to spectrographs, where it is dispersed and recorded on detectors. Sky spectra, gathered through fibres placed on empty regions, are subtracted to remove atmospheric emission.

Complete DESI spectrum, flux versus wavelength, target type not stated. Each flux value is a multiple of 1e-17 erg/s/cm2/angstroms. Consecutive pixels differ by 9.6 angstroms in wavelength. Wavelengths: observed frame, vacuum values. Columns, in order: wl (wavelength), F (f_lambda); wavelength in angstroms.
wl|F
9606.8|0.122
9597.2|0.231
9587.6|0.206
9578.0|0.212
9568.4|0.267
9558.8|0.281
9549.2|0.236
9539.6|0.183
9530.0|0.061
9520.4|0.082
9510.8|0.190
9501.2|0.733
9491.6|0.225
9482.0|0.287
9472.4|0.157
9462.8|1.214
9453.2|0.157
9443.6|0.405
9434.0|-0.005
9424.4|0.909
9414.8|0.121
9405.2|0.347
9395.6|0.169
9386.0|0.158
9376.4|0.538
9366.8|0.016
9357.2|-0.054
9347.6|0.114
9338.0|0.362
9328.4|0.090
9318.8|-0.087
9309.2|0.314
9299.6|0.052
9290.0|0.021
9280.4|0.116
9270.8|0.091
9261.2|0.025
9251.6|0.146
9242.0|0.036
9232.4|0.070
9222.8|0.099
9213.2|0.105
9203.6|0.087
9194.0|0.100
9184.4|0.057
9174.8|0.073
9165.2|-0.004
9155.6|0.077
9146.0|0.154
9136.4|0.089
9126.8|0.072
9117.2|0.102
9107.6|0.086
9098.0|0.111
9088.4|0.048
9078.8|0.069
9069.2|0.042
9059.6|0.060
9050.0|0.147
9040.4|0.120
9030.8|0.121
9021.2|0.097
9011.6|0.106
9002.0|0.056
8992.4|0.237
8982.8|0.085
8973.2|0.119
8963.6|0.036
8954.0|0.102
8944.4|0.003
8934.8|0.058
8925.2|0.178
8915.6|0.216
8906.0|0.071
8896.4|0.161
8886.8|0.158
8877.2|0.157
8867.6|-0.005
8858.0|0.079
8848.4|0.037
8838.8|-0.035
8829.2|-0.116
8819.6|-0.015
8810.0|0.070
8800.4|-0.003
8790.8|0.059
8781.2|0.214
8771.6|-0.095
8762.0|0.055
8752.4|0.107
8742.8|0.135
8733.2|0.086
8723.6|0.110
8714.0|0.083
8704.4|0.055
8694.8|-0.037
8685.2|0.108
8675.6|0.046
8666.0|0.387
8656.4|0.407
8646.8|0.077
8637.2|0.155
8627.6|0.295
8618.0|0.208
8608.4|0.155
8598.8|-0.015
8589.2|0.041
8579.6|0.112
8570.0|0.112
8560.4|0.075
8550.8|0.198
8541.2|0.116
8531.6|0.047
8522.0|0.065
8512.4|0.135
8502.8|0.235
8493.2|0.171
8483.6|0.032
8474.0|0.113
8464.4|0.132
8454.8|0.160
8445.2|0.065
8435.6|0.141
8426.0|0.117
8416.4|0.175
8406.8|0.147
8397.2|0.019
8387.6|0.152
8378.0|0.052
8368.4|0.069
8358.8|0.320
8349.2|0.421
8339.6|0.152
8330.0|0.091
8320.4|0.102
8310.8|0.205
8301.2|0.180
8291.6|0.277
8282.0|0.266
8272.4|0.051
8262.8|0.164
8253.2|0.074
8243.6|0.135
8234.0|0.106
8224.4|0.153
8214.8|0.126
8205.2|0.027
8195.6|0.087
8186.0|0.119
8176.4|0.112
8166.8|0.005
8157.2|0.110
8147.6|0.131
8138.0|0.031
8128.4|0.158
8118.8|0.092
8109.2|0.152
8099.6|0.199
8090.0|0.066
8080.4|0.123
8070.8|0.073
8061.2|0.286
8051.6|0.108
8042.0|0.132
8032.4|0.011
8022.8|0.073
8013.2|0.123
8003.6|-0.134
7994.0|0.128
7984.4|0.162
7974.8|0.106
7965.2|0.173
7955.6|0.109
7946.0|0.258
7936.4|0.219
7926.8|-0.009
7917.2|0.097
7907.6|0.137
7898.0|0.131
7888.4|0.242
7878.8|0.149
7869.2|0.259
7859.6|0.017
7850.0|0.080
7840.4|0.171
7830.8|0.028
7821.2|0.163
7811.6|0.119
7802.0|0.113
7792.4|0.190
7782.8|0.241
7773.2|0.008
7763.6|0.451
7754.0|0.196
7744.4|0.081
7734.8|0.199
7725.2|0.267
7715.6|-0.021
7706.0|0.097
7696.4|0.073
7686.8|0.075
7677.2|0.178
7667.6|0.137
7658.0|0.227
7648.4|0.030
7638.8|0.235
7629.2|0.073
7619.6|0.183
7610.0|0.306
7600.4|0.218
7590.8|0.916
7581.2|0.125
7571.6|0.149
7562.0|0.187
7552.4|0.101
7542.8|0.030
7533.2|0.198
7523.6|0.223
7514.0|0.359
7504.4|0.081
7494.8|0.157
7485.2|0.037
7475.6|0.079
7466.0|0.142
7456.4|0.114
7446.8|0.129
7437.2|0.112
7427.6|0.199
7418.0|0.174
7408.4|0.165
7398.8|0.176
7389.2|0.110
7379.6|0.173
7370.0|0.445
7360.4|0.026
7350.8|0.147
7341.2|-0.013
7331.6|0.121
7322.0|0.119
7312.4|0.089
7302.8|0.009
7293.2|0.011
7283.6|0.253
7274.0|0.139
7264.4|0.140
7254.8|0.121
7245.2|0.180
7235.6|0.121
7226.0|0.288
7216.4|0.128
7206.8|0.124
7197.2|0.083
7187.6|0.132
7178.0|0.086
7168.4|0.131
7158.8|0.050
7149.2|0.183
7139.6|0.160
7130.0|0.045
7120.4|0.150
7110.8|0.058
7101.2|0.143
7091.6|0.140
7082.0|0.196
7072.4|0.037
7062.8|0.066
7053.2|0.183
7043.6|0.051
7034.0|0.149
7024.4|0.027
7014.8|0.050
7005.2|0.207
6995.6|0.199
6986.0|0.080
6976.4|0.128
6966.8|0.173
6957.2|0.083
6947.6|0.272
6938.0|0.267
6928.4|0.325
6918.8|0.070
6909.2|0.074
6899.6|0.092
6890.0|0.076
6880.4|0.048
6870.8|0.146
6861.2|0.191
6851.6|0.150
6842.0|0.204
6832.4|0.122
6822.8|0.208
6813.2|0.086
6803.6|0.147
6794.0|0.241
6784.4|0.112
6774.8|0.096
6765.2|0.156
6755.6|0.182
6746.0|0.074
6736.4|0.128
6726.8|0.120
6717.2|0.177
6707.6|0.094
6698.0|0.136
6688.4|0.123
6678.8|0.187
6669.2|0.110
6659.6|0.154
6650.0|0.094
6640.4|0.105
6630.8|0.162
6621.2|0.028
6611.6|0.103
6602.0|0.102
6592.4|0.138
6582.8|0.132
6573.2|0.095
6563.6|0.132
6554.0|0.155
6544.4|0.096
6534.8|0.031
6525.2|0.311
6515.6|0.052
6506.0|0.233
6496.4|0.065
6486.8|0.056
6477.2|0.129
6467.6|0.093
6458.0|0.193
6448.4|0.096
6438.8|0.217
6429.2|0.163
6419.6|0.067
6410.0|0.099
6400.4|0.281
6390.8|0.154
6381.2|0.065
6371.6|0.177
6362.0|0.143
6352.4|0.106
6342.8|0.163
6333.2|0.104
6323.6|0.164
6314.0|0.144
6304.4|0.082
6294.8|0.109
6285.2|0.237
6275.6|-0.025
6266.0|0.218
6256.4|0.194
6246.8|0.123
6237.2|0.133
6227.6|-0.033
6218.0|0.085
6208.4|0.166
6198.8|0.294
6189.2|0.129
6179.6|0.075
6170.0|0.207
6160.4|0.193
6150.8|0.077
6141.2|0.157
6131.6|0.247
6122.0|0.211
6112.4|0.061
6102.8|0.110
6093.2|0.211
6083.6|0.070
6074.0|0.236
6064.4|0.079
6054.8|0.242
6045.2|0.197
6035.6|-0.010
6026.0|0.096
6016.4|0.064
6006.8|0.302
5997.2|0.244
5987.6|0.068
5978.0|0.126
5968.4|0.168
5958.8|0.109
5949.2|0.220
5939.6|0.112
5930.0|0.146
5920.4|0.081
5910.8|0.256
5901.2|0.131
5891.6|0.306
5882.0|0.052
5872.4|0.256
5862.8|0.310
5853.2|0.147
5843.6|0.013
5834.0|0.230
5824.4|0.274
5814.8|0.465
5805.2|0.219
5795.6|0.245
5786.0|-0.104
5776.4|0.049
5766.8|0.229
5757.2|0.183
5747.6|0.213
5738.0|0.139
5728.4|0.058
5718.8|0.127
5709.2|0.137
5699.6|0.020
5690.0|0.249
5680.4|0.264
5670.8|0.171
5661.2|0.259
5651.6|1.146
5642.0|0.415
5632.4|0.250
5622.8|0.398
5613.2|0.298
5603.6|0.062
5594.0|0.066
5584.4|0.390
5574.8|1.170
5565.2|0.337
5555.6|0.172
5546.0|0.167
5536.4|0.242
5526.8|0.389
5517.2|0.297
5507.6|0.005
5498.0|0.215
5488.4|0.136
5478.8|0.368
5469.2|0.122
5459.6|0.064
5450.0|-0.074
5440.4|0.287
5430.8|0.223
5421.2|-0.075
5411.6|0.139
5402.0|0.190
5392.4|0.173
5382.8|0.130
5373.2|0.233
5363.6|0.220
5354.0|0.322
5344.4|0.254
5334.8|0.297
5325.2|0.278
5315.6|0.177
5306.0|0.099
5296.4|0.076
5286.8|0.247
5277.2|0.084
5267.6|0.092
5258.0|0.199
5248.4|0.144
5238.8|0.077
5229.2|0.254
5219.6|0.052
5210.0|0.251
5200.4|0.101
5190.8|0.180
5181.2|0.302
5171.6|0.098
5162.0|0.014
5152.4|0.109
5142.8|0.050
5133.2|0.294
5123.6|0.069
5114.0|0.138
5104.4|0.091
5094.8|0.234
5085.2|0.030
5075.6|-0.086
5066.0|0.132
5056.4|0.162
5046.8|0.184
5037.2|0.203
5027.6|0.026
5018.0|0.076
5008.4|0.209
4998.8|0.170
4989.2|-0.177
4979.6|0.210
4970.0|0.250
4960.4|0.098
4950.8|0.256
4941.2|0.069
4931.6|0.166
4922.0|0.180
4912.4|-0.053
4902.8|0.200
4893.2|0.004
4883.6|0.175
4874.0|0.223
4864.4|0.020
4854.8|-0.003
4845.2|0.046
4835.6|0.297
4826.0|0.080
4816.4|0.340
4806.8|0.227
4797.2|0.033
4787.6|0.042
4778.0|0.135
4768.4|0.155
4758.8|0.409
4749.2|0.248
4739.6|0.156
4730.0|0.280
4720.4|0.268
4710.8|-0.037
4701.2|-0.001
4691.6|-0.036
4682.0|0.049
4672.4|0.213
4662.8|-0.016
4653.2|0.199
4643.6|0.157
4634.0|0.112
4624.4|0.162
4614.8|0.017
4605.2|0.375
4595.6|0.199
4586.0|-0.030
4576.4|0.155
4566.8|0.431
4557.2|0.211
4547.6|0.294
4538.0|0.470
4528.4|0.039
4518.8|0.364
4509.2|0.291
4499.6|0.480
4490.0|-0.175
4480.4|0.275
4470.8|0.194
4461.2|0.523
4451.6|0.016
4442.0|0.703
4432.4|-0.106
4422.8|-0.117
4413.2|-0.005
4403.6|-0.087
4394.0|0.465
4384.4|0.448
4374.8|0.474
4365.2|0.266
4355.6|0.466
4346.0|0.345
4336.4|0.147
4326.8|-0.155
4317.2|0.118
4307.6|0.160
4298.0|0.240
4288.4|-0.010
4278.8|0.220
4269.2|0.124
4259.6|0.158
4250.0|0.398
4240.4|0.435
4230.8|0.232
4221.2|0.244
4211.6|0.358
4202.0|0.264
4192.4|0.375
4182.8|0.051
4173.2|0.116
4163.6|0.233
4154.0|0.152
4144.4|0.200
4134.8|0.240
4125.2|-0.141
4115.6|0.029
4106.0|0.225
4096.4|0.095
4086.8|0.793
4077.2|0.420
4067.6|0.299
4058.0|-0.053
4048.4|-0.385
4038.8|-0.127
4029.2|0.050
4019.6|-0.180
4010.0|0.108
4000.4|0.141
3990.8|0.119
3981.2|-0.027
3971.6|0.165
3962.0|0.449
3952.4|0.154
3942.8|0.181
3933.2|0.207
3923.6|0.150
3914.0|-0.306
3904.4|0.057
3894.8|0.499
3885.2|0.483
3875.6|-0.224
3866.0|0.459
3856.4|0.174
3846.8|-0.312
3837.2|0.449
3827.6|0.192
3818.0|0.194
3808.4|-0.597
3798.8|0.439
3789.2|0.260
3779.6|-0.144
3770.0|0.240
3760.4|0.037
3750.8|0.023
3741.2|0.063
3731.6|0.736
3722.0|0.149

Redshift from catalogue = 0.52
